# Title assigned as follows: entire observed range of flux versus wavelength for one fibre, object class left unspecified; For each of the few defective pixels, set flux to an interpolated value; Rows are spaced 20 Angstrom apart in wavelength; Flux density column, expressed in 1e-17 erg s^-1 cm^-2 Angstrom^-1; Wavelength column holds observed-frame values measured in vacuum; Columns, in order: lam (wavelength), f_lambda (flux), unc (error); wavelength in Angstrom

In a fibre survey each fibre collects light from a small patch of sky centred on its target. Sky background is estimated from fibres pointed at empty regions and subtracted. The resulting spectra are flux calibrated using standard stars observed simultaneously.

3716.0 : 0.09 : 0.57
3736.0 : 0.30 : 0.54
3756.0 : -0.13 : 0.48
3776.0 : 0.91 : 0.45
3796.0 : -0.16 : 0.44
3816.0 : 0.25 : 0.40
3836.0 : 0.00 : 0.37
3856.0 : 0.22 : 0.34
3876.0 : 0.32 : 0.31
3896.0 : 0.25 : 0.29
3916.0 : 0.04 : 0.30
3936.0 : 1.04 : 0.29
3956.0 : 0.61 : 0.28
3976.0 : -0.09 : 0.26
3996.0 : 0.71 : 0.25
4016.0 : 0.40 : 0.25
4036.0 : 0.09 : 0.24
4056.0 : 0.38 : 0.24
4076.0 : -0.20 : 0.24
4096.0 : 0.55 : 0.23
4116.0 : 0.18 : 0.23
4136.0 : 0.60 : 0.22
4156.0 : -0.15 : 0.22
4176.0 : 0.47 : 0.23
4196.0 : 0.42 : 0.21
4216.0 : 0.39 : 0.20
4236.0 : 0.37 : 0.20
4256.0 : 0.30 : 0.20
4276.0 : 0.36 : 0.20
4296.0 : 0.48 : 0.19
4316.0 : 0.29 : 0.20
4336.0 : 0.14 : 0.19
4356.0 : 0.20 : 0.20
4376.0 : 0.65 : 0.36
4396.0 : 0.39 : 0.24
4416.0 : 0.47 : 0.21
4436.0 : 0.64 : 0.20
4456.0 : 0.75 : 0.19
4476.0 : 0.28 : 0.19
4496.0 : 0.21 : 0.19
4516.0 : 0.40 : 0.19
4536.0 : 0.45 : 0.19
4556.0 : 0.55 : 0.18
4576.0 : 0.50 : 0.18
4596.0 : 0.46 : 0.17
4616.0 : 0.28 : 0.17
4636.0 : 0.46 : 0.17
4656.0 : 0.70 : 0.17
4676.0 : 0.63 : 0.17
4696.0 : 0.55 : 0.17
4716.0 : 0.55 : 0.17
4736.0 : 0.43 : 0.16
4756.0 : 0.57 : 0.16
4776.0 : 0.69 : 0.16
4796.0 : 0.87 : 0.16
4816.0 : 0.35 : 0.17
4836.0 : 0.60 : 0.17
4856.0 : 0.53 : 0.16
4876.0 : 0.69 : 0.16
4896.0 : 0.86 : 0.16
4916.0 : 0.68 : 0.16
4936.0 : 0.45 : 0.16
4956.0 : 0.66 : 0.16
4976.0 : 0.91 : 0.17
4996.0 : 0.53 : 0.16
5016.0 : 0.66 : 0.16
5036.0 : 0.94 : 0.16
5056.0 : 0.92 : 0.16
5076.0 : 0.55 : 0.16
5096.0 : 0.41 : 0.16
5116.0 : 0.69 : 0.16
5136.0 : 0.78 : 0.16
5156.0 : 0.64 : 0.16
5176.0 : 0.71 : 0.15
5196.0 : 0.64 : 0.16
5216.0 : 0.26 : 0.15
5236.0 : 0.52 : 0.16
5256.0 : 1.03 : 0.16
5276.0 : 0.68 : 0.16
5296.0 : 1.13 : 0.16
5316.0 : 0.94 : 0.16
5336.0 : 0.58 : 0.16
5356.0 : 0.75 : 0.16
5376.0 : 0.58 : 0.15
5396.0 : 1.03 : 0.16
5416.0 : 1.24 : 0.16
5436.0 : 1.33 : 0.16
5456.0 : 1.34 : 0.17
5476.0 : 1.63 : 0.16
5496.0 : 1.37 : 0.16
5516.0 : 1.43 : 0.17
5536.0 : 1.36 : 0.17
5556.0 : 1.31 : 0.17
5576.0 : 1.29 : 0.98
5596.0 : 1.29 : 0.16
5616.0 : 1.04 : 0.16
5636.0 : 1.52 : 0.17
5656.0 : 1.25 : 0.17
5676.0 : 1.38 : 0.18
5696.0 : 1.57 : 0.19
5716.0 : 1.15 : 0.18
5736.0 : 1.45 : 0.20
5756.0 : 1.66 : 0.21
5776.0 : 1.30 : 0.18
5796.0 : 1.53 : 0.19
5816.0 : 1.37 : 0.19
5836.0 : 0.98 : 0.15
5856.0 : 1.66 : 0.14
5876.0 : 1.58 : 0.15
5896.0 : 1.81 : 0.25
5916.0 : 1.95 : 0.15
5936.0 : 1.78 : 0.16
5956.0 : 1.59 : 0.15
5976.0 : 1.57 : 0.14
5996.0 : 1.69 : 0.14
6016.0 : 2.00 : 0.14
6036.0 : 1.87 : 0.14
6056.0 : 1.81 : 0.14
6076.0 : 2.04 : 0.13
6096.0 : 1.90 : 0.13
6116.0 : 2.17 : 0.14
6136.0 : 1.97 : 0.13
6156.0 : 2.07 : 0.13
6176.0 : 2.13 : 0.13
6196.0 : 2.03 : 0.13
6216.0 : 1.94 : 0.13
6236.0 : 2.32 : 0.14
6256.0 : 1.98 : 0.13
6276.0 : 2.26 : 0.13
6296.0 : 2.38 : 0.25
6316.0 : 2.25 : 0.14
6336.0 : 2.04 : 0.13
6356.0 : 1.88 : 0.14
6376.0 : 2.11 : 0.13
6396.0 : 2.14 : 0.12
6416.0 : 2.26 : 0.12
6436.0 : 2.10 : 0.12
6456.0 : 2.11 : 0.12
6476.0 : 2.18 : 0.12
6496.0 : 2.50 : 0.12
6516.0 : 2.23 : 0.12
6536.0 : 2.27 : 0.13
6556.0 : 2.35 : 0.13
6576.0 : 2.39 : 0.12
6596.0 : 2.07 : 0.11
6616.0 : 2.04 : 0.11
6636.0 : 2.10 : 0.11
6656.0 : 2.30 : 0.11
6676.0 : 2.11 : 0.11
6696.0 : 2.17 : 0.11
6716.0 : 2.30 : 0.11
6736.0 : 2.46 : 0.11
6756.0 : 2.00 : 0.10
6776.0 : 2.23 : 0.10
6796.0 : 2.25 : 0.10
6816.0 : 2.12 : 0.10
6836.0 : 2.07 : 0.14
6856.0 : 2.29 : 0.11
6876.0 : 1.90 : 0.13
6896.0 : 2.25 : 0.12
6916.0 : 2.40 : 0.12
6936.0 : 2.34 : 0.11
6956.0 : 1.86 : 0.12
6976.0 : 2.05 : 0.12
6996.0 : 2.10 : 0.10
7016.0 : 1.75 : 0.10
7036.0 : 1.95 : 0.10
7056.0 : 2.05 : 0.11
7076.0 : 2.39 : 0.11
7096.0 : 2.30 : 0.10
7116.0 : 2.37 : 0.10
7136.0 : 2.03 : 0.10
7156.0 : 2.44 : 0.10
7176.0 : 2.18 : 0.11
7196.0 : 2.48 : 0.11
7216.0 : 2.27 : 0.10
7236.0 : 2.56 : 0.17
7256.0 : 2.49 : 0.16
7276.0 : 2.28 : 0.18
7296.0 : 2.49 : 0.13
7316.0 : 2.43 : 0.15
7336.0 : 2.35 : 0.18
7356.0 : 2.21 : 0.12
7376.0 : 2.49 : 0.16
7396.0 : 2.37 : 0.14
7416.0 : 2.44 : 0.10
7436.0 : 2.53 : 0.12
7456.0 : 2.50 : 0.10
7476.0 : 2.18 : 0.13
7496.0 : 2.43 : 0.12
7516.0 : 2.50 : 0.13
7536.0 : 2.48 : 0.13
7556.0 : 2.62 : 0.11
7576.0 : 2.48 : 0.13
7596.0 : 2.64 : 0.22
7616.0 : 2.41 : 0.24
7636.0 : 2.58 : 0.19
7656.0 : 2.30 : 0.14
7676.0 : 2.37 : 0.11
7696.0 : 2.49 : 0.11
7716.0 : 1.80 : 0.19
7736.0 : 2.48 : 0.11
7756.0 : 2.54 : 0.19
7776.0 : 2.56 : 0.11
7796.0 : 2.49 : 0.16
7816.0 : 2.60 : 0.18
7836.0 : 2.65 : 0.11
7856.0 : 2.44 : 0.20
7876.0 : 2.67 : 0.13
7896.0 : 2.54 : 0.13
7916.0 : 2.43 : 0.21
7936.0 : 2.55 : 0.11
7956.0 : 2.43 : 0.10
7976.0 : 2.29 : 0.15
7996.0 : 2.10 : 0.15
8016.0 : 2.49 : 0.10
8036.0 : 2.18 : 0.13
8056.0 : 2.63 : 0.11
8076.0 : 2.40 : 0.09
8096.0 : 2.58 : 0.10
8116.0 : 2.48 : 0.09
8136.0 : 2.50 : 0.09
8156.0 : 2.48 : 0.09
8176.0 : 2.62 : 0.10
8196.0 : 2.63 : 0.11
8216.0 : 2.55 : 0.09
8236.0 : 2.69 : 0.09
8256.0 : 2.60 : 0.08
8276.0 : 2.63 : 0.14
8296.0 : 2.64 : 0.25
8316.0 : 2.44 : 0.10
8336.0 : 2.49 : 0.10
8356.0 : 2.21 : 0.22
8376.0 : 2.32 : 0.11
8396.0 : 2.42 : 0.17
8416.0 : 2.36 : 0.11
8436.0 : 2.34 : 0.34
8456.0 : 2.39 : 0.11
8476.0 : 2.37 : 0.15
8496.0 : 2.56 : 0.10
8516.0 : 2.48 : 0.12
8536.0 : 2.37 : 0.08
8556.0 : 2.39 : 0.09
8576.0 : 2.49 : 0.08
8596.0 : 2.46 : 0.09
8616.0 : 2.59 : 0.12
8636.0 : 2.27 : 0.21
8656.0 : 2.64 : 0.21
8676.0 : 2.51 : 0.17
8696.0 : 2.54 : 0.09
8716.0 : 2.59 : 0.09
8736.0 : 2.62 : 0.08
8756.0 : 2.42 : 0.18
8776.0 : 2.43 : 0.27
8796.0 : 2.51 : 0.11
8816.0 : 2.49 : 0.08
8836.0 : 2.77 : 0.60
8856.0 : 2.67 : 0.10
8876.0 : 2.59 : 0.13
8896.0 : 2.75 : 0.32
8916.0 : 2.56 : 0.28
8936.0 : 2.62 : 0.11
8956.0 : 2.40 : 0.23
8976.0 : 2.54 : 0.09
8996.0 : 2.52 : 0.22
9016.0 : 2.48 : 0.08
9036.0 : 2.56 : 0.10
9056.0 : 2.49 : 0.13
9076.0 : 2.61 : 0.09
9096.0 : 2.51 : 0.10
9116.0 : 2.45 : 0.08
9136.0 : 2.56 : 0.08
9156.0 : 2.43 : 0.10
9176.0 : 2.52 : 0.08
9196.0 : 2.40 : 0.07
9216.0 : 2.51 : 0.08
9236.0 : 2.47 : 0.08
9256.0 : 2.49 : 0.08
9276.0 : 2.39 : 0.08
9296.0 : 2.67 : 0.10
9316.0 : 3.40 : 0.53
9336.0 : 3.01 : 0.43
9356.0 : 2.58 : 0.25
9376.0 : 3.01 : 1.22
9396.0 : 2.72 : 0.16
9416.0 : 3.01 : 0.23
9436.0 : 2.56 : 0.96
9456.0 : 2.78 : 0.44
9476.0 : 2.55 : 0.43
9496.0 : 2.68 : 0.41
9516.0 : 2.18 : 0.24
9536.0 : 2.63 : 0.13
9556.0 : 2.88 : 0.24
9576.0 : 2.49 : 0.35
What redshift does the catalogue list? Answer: 0.356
